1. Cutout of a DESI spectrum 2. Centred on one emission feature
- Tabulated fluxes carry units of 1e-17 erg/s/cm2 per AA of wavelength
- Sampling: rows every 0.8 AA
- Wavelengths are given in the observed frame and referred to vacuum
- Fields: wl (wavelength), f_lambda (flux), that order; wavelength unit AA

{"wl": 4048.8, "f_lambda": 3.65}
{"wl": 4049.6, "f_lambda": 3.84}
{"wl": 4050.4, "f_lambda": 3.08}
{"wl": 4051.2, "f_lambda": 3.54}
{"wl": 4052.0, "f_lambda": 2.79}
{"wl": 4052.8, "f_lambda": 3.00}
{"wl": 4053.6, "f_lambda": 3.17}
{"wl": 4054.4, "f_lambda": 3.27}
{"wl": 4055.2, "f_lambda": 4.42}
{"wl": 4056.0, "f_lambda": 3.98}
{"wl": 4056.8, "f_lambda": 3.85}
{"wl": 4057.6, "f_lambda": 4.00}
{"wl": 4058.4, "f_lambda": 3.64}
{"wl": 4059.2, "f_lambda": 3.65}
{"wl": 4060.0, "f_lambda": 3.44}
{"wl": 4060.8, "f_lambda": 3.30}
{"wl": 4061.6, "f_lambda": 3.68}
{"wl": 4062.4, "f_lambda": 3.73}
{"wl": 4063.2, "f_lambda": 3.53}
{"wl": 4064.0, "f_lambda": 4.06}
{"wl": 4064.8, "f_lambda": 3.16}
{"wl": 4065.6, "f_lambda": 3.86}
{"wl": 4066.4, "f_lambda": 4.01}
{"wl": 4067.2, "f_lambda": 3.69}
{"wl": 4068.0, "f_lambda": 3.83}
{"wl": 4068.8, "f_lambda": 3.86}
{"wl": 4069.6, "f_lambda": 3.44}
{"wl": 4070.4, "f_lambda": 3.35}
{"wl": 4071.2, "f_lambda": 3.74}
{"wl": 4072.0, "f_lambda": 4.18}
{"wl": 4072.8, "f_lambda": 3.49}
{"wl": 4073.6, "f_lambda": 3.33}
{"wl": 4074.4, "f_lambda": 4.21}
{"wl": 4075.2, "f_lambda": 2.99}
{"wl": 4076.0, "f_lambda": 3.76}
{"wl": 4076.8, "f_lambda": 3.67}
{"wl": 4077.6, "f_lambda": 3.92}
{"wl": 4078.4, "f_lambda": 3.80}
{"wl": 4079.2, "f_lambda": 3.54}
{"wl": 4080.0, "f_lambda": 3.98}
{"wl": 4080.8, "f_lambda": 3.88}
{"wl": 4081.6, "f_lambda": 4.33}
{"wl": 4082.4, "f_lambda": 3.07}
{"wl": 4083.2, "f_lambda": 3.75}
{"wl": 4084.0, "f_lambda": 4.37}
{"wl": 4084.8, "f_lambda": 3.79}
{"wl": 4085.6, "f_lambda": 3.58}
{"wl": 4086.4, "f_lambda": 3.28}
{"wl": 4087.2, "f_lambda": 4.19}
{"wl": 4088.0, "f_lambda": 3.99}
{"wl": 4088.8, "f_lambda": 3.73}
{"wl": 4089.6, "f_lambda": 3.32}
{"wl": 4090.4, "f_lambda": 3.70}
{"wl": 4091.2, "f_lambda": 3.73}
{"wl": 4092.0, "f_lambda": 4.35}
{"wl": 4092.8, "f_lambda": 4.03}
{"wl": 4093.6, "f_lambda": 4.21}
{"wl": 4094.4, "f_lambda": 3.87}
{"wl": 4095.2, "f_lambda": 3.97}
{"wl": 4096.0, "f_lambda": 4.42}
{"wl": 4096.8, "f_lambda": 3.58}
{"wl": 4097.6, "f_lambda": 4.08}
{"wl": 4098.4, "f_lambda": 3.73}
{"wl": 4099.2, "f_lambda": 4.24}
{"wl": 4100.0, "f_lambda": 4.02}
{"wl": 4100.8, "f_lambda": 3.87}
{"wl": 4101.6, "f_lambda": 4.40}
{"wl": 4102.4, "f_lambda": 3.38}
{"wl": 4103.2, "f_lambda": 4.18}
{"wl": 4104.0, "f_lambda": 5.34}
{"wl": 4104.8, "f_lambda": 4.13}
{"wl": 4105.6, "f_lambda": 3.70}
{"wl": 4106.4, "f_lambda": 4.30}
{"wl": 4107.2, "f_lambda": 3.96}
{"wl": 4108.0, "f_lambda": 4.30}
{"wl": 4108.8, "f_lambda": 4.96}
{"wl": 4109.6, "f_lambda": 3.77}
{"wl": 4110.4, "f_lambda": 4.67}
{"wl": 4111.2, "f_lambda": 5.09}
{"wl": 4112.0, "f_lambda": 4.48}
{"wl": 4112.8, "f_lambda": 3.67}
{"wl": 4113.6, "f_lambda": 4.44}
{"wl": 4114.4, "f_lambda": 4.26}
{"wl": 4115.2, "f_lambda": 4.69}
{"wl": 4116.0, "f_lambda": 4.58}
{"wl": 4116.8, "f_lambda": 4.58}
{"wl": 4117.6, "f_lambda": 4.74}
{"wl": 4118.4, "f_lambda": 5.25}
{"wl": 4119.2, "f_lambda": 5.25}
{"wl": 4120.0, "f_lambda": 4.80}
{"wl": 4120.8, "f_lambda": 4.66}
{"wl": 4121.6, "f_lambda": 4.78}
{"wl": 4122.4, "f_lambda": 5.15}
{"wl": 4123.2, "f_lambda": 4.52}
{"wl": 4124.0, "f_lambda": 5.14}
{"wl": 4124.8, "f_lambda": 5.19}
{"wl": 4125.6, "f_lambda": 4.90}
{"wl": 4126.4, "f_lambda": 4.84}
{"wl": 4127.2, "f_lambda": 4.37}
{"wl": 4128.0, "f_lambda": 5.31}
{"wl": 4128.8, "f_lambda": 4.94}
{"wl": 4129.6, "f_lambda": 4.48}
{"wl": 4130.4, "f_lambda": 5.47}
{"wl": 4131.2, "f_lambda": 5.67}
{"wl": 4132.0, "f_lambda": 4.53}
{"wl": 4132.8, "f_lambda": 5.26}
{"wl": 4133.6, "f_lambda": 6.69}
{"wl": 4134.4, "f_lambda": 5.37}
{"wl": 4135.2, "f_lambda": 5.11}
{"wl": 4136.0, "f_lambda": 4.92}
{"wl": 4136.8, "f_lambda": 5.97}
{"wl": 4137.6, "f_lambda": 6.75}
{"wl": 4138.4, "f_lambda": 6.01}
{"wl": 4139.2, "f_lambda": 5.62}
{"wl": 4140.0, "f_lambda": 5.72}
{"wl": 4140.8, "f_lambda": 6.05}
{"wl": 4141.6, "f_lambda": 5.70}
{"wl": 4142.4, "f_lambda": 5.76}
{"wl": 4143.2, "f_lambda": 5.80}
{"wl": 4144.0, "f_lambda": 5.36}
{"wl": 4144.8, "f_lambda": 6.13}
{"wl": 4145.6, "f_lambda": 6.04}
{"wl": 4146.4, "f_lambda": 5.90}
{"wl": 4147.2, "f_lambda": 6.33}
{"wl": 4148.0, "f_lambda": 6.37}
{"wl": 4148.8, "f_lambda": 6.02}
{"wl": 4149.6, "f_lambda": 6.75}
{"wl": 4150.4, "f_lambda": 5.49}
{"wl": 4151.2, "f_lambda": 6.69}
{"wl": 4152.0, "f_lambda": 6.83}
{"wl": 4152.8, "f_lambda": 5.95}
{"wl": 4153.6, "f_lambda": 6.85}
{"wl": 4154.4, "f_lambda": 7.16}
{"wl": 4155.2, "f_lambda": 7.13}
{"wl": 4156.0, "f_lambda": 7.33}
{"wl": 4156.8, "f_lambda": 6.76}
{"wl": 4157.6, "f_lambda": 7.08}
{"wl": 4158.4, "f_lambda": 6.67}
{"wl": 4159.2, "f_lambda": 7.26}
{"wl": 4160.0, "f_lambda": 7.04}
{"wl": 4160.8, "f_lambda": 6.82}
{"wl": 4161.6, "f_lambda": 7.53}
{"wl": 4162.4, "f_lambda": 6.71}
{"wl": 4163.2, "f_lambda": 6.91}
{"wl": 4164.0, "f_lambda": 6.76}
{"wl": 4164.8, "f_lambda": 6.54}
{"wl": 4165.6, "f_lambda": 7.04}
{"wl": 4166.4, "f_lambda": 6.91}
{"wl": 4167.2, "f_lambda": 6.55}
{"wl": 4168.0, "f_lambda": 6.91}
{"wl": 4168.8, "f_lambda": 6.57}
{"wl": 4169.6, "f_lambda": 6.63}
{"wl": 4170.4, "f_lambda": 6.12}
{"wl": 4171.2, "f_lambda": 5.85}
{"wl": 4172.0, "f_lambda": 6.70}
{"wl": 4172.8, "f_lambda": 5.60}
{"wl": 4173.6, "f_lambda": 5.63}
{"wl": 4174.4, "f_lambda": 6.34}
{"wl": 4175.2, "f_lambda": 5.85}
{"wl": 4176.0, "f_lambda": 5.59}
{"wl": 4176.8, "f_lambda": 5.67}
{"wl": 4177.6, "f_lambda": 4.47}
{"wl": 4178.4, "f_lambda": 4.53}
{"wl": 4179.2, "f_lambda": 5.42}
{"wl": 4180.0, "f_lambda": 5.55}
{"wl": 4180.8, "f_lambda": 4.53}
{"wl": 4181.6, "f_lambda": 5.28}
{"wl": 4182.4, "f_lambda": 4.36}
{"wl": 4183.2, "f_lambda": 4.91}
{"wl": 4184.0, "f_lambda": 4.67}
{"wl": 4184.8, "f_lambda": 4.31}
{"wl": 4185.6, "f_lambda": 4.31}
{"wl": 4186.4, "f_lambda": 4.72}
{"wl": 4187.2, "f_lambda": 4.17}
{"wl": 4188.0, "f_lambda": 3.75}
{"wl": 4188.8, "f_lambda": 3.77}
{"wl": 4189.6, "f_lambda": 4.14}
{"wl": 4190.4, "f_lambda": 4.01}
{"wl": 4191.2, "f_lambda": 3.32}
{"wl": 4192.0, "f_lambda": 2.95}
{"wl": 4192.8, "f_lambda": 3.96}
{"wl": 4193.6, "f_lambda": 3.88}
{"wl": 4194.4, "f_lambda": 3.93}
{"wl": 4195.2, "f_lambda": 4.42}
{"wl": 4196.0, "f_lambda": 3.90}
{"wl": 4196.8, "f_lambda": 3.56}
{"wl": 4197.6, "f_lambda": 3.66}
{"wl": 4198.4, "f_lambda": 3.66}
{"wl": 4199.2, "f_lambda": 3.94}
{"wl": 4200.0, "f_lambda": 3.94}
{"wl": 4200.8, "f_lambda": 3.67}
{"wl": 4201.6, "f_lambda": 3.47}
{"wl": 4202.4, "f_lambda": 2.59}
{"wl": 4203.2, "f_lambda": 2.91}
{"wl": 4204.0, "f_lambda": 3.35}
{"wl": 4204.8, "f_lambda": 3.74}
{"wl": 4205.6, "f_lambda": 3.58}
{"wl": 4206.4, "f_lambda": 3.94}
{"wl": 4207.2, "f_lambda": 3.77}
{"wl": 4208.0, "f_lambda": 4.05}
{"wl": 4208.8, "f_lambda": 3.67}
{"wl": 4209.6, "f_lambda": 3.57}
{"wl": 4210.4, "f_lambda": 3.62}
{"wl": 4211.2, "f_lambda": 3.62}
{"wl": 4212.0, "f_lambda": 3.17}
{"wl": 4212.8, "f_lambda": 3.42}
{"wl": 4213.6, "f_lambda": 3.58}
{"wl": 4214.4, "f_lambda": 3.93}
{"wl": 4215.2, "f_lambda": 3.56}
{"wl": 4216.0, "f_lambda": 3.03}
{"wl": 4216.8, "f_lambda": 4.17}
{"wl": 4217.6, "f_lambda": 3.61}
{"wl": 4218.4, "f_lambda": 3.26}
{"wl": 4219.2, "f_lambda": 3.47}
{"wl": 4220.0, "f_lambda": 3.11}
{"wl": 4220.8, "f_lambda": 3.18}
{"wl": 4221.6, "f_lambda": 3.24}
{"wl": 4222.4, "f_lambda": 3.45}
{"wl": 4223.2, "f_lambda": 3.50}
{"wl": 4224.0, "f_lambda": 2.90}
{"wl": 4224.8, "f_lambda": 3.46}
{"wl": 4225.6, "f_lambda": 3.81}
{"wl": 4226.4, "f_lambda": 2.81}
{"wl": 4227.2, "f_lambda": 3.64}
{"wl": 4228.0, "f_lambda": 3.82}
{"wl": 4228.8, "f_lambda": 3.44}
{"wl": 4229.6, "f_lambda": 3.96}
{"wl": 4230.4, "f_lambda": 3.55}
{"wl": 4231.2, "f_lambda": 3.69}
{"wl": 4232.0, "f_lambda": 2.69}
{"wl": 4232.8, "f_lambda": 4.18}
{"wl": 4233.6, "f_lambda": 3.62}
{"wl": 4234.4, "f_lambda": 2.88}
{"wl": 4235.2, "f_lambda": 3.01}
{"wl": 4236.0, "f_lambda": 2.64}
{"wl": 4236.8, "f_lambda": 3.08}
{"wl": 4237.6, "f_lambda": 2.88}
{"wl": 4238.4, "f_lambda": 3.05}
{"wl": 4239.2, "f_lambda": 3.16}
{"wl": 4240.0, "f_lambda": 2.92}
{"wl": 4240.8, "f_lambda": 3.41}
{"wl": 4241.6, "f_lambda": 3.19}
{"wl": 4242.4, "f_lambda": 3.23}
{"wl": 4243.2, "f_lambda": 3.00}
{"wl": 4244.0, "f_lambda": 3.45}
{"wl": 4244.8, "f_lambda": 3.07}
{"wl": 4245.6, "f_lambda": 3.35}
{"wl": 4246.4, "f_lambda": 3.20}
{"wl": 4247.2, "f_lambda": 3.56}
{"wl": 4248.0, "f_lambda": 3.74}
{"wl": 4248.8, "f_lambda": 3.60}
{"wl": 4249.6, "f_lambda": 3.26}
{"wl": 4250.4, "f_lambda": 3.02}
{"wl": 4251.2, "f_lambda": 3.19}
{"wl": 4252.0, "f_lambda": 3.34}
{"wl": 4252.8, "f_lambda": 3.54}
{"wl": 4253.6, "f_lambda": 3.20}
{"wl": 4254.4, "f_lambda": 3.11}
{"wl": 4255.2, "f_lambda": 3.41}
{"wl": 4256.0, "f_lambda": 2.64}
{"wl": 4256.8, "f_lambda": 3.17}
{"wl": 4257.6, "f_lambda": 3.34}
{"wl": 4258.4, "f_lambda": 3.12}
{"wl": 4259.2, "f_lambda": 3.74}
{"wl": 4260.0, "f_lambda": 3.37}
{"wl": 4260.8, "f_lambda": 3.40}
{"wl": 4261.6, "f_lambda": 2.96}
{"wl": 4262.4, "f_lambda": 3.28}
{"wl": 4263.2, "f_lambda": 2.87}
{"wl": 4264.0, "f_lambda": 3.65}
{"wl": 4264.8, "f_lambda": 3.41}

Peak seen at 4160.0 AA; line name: C IV 1549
